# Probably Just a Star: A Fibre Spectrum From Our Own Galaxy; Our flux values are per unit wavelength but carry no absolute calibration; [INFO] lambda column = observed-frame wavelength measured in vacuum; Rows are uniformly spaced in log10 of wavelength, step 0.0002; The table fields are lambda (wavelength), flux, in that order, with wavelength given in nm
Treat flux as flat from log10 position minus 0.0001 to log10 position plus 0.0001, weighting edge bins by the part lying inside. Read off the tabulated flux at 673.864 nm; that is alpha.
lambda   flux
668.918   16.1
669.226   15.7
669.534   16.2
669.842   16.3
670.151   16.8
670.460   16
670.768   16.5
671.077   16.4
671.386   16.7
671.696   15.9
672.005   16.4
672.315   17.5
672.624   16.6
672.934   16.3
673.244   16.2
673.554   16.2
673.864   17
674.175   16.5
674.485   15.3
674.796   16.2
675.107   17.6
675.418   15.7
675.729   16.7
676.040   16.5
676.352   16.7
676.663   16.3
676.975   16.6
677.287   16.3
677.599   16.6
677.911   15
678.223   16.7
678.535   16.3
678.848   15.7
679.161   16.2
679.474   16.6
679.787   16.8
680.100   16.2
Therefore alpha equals 17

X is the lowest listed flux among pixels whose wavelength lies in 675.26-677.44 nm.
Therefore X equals 15.7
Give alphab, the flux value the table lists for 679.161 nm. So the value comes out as 16.2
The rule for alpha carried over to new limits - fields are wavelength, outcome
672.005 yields 16.4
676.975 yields 16.6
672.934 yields 16.3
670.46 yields 16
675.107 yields 17.6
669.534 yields 16.2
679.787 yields 16.8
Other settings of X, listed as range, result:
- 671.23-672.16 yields 15.9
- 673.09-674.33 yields 16.2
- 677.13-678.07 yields 15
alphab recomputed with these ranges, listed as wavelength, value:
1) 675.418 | 15.7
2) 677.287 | 16.3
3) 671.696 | 15.9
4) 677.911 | 15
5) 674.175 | 16.5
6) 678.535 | 16.3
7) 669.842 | 16.3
